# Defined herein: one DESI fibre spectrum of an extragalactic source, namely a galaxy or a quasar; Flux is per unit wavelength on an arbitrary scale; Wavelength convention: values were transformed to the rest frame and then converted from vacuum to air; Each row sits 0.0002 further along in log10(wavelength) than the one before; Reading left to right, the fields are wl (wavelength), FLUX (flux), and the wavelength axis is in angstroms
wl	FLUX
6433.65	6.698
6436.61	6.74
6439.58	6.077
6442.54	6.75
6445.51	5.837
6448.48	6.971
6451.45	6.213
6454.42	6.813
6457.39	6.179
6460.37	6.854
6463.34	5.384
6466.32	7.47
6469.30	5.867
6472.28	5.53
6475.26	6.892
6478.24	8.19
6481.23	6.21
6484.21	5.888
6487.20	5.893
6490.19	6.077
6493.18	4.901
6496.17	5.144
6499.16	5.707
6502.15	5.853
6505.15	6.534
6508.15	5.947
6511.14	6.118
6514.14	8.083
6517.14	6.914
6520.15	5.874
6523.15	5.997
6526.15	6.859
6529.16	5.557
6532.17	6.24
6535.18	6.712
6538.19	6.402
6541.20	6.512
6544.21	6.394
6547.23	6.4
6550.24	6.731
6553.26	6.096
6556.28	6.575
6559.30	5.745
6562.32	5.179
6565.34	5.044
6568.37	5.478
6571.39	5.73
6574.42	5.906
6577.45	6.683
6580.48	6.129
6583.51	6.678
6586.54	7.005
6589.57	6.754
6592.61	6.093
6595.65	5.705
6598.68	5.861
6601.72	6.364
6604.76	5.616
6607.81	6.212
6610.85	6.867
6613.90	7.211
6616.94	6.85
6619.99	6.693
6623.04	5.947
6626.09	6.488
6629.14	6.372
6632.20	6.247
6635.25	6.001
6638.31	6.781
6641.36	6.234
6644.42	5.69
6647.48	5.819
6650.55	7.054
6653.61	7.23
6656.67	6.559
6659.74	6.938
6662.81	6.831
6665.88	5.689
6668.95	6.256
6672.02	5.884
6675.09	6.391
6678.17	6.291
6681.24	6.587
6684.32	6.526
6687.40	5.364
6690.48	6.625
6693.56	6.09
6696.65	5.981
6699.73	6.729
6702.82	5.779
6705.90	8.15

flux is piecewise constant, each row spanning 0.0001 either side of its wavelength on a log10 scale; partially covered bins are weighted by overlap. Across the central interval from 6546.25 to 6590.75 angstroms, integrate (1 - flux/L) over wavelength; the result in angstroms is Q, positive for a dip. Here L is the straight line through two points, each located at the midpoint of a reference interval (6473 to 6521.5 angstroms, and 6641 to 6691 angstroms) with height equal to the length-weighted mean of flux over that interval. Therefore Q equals 1.1 angstroms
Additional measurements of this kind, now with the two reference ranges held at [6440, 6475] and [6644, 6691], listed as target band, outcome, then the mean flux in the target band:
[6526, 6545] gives 0.05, 6.35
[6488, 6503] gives 1.94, 5.54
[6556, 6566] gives 1.25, 5.57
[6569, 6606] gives 0.98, 6.2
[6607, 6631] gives -0.83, 6.59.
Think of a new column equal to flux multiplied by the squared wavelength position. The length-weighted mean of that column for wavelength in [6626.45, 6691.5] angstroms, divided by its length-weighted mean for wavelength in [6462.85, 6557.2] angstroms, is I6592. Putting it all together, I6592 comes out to 1.06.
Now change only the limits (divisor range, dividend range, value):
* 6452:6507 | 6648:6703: 1.09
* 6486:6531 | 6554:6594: 1.02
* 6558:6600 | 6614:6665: 1.10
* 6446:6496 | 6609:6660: 1.09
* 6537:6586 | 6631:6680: 1.07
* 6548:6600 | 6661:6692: 1.06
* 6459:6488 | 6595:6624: 1.03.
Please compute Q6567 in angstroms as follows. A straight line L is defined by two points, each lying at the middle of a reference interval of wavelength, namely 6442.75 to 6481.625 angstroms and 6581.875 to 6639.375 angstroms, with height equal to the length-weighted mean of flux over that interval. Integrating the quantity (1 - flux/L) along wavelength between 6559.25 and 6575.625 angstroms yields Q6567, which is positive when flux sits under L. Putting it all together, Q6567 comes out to 2.4 angstroms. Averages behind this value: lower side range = 6.51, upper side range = 6.4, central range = 5.49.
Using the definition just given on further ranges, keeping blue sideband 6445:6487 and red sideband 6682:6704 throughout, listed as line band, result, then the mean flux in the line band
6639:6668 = -1.08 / 6.46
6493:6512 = 1.82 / 5.79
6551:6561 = 0.28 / 6.16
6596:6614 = 0.10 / 6.25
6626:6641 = -0.26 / 6.36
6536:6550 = -0.25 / 6.47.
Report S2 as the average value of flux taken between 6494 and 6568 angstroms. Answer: 6.17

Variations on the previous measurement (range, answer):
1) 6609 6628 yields 6.66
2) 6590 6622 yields 6.35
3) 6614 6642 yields 6.45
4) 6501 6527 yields 6.46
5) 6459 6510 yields 6.14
